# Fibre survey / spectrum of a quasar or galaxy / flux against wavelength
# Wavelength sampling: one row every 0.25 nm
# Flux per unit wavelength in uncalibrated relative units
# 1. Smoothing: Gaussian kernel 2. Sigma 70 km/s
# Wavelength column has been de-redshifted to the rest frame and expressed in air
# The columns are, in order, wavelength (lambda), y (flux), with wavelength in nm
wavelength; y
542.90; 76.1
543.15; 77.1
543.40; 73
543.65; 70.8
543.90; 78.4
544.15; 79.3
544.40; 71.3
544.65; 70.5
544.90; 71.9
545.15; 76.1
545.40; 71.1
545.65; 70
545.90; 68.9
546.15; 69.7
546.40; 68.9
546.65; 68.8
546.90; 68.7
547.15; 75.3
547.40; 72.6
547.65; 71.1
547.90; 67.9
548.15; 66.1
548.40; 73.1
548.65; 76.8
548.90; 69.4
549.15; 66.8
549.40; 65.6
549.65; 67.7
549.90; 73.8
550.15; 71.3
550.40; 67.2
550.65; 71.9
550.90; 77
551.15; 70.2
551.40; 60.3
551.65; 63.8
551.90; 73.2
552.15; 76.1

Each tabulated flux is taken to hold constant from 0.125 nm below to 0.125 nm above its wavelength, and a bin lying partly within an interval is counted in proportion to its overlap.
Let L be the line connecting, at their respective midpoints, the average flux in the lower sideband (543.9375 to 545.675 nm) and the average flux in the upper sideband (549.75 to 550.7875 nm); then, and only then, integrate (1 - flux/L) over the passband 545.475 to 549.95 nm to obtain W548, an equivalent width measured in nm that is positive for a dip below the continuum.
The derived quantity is 0.13 nm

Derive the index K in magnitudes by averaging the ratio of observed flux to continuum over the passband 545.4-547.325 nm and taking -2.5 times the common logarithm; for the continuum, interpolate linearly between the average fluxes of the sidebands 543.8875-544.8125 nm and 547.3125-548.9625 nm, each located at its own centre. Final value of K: 0.04 mag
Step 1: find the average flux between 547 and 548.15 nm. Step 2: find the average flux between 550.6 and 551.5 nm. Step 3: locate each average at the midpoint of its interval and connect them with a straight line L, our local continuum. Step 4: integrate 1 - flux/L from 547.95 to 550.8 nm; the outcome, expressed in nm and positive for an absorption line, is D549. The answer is 0.02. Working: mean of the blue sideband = 71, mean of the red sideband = 69.9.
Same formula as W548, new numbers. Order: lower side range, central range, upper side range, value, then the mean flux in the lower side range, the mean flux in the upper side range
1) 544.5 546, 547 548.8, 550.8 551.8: -0.05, 71.5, 67.7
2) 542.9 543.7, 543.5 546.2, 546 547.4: 0.00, 74.3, 70.5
